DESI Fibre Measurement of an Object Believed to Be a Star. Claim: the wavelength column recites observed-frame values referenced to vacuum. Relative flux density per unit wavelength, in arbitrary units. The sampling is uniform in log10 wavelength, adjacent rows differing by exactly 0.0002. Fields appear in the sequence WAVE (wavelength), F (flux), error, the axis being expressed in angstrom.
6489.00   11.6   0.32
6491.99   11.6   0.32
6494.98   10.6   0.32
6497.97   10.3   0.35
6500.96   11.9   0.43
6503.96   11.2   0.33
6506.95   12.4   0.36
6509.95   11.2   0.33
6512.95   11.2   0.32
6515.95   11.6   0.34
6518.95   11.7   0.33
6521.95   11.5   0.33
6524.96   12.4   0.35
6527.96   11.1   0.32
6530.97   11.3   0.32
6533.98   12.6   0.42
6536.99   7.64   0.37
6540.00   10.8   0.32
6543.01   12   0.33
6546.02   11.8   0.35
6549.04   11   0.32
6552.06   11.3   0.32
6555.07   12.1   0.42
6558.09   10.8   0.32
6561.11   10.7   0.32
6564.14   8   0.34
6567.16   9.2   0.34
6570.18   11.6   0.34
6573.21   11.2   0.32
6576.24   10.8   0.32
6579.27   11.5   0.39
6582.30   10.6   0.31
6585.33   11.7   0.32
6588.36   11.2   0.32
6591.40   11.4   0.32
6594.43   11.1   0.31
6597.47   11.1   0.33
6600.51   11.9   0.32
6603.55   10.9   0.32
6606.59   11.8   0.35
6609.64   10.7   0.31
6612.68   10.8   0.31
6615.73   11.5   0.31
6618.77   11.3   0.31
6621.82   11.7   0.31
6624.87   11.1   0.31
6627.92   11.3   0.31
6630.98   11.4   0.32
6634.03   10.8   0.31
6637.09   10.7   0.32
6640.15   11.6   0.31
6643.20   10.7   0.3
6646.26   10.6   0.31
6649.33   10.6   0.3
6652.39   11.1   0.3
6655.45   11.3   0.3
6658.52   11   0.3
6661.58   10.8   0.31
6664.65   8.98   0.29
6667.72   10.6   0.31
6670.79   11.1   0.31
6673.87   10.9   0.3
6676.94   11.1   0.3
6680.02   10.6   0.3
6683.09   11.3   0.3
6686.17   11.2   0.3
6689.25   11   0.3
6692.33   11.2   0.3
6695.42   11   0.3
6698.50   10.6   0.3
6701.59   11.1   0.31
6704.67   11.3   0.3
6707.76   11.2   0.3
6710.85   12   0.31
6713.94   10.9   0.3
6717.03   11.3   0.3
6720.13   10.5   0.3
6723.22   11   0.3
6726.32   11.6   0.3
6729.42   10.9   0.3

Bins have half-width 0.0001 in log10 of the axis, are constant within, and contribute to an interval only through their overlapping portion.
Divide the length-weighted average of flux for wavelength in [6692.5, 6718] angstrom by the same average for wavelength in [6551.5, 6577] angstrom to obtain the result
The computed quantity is 1.05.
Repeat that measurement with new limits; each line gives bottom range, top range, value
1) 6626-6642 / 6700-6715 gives 1.01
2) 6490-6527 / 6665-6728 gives 0.96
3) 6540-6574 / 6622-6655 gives 1.01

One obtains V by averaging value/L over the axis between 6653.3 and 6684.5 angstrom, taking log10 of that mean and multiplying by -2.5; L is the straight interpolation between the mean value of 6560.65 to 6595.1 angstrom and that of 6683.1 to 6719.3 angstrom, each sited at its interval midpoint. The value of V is 0.03 mag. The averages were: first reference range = 10.7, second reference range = 11.2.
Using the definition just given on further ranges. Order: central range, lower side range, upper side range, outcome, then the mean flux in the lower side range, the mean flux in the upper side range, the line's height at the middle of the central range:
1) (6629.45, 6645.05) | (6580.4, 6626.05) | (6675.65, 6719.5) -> 0.017 mag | 11.3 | 11.1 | 11.2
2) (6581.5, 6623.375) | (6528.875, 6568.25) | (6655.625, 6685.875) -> -0.053 mag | 10.7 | 10.8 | 10.7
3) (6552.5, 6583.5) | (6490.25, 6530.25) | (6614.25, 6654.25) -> 0.060 mag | 11.4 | 11.1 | 11.3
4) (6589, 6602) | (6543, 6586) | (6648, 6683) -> -0.049 mag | 10.9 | 10.8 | 10.9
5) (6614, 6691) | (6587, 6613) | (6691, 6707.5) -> 0.016 mag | 11.2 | 11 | 11.1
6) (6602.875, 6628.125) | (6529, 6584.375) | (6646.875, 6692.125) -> -0.040 mag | 10.8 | 10.8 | 10.8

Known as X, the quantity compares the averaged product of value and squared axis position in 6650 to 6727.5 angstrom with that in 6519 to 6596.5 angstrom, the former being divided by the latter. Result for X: 1.0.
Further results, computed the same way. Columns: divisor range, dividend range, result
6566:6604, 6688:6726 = 1.04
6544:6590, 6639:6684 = 1.02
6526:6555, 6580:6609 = 1.03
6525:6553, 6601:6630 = 1.04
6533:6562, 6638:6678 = 1.01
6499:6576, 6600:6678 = 1.02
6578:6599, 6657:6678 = 0.97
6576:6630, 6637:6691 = 0.98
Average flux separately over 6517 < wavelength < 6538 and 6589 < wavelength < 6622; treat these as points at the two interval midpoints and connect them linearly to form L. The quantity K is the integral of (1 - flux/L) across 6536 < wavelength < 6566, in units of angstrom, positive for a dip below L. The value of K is 1.7 angstrom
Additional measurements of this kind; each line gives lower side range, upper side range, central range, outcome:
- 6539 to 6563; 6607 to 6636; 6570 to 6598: 0.1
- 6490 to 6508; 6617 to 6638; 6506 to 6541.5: 0.1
